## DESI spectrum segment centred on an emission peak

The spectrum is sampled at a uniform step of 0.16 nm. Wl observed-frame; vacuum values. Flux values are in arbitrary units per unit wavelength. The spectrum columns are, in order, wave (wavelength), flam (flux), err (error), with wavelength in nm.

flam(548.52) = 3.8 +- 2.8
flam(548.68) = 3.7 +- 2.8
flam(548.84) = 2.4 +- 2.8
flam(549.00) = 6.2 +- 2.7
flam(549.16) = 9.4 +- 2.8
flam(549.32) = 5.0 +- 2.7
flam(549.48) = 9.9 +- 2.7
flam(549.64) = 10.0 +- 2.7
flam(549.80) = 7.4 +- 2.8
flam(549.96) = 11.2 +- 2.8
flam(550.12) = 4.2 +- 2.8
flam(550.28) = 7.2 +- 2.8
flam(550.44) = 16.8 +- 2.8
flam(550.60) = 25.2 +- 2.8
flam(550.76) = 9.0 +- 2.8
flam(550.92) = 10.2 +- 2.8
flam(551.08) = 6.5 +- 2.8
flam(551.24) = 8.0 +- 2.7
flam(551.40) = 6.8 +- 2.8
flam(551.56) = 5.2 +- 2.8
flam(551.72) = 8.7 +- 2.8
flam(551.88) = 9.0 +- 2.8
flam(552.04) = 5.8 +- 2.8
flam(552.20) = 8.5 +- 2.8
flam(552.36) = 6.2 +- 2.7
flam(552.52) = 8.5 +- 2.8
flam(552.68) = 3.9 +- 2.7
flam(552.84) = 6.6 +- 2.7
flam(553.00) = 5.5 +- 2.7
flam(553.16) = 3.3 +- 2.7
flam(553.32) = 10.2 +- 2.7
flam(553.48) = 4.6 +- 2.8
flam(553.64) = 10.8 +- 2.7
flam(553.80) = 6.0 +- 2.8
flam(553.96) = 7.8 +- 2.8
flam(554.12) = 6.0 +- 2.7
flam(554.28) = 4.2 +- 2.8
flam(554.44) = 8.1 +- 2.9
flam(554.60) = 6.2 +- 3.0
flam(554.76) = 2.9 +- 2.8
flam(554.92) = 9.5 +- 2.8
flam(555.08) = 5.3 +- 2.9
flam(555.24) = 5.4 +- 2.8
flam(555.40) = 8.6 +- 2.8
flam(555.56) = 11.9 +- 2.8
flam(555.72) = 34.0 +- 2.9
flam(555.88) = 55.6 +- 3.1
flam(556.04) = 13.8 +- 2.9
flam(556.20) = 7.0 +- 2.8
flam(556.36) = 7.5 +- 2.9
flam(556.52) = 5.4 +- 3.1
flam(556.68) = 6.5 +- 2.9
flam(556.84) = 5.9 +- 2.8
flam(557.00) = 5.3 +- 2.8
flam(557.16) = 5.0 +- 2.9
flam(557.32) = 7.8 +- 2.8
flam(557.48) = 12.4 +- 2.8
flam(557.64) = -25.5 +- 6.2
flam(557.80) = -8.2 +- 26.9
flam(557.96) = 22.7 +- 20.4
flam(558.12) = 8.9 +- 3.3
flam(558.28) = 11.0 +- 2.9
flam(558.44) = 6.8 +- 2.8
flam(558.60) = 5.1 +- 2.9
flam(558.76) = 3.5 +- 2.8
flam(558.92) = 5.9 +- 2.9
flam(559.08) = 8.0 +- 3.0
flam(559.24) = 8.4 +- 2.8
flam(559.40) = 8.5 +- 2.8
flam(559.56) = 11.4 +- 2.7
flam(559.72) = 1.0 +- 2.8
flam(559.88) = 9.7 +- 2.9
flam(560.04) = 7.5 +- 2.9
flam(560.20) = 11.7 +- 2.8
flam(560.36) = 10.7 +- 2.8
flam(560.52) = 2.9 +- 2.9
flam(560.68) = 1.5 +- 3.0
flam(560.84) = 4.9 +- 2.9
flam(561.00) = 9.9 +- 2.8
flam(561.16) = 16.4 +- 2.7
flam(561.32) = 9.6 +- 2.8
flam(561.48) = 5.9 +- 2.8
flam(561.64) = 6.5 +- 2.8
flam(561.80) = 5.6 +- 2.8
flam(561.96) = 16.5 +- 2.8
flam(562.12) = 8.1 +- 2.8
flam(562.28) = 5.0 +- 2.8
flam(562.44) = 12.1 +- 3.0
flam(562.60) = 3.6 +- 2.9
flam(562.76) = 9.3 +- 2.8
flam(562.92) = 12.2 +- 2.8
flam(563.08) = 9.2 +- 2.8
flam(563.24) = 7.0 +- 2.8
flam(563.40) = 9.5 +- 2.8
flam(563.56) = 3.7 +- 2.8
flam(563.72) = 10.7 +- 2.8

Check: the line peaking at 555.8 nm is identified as [O III] 5007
